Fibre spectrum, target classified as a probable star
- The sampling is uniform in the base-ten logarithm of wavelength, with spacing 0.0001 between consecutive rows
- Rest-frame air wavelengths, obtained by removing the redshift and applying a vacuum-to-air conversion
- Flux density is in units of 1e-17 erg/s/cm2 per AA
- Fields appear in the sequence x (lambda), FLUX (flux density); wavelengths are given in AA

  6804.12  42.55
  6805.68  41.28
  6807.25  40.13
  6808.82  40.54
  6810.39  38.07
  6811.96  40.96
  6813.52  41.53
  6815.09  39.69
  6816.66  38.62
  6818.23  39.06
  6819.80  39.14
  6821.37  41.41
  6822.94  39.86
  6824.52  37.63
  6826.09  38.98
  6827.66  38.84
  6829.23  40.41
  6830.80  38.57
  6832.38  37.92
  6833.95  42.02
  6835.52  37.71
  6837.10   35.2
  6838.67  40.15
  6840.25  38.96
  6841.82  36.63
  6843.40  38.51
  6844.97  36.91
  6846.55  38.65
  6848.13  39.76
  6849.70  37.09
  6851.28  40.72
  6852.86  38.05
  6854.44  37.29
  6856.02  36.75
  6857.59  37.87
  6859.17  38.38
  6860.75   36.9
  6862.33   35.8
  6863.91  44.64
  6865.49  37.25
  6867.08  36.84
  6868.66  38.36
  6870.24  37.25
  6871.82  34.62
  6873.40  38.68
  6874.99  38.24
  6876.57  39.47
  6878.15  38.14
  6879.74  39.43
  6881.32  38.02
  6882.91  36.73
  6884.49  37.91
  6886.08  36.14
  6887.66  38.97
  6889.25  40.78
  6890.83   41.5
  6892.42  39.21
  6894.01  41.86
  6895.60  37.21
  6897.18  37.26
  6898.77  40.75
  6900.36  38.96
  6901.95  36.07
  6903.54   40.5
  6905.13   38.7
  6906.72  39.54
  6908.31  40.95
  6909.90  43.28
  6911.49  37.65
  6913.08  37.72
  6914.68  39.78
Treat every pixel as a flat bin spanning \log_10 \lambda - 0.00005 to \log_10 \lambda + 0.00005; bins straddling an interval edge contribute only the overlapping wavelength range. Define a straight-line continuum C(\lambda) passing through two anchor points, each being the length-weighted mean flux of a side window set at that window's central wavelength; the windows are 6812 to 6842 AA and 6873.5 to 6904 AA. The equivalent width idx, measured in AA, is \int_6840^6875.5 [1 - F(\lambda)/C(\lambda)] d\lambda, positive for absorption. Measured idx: 0.9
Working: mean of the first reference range 39.2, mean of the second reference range 38.8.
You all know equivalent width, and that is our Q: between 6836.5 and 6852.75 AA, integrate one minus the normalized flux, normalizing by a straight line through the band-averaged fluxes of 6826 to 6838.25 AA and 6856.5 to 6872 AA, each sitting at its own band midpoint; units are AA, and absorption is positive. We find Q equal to 0.06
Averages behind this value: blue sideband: 38.8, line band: 38.3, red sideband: 37.9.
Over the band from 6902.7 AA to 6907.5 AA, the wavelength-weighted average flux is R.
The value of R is 39.5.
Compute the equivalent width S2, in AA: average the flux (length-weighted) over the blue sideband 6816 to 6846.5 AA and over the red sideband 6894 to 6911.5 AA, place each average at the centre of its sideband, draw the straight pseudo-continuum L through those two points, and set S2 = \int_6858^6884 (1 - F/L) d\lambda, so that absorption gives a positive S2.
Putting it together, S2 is 0.7 AA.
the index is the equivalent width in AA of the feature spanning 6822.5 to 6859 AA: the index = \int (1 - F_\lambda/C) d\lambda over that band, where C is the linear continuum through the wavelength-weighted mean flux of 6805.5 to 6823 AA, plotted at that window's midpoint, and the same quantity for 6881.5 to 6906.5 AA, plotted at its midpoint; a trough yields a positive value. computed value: 1.1 AA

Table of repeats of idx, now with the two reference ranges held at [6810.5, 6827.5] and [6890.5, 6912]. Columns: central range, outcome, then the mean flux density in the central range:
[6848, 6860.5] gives 0.5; 38.1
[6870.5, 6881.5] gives 0.4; 38.1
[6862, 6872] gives 0.4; 38.1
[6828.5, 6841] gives 0.2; 38.8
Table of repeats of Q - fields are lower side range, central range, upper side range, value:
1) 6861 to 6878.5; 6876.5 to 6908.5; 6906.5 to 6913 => 0.3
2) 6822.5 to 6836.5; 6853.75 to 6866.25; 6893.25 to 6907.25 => 0.3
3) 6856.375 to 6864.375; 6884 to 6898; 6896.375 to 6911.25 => 0.1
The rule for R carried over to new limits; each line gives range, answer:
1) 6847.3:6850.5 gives 38.4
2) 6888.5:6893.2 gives 40.5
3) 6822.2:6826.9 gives 38.8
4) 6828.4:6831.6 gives 39.5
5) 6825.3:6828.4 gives 39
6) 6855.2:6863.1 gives 37.2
